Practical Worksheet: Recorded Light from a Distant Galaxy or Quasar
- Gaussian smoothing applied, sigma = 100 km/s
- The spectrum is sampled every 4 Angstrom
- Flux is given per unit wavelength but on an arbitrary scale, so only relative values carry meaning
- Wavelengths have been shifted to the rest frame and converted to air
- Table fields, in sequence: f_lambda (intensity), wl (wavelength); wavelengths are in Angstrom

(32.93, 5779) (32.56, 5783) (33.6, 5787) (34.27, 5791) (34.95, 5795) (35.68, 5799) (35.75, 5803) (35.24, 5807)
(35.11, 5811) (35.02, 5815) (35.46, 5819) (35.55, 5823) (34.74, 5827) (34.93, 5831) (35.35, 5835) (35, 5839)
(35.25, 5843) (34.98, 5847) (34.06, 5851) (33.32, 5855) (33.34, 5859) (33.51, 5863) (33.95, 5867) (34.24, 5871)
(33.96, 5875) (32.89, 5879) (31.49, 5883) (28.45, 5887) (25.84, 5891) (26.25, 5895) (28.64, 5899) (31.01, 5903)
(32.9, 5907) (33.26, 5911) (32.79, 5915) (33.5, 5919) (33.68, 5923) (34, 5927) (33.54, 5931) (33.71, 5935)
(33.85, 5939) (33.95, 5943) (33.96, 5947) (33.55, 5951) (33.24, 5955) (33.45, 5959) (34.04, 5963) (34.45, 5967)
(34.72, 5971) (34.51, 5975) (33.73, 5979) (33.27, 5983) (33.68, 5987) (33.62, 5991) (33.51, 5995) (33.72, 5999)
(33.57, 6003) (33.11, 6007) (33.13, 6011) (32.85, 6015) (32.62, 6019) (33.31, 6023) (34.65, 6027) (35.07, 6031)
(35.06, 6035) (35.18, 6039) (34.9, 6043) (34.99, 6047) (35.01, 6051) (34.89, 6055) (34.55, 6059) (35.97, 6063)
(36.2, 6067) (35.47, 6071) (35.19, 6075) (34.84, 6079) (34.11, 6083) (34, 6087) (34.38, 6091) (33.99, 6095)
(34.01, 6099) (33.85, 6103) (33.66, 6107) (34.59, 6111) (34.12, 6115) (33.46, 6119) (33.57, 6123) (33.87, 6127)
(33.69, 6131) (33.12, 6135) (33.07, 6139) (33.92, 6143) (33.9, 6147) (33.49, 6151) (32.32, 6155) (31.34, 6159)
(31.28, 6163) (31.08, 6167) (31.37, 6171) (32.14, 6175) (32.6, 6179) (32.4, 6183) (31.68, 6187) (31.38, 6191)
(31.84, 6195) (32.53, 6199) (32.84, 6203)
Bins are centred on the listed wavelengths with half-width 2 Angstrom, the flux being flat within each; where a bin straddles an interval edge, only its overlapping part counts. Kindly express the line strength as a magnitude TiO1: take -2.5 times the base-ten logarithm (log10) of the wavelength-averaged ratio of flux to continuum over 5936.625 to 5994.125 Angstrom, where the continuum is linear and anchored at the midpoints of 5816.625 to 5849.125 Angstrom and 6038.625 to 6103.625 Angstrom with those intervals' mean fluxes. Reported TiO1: 0.03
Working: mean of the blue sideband 35.2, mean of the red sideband 34.8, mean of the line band 33.9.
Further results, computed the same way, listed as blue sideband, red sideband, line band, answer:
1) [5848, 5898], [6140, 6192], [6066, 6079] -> -0.11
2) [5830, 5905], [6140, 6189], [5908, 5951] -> -0.04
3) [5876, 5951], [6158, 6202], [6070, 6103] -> -0.08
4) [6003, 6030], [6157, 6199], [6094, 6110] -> -0.05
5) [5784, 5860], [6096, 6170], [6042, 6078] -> -0.05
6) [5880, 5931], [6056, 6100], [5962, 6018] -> -0.02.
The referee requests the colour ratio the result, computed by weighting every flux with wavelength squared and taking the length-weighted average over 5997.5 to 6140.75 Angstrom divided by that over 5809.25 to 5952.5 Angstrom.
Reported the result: 1.10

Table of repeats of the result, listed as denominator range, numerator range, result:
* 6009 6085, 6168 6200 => 0.96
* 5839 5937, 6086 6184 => 1.11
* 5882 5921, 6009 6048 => 1.17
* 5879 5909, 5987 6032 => 1.18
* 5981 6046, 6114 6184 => 1.01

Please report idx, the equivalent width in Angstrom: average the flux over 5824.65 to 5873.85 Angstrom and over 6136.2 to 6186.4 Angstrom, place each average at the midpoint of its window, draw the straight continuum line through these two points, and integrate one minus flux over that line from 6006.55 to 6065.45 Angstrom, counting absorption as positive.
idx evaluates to -2.13 Angstrom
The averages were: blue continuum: 34.4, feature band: 34.4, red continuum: 32.4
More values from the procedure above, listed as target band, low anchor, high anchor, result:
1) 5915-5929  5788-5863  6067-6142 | 0.40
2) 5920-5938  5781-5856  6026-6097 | 0.58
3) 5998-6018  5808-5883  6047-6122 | 0.75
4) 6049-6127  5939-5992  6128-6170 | -3.31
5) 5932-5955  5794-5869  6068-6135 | 0.53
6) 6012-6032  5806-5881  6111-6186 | -0.04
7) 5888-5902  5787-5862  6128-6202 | 2.86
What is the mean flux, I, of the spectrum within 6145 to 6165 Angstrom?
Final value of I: 32.5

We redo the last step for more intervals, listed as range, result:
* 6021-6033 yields 34.3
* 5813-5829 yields 35.2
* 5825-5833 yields 34.8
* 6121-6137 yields 33.6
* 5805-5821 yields 35.2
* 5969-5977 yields 34.6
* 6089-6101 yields 34.1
